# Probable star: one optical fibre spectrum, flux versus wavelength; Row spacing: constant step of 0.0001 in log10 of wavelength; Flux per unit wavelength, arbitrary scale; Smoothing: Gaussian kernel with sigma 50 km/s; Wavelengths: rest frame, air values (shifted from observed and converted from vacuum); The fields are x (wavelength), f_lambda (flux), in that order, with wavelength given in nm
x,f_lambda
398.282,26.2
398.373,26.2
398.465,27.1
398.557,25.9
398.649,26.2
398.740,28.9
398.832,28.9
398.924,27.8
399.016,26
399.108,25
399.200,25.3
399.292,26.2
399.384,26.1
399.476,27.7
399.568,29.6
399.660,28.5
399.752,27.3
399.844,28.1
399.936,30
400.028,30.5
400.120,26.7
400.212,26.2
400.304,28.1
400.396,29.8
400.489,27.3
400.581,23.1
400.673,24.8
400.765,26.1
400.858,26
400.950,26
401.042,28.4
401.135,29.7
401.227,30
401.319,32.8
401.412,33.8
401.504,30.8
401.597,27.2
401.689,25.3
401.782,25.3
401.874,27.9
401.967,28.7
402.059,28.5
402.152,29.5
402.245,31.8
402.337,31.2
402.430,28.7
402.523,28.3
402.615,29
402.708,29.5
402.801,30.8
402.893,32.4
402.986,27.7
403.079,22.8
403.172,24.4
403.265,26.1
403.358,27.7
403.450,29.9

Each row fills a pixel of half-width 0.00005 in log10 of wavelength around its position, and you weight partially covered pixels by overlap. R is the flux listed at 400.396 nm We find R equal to 29.8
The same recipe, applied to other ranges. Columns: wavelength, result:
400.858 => 26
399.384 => 26.1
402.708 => 29.5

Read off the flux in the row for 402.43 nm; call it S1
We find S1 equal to 28.7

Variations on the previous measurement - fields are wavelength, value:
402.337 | 31.2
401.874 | 27.9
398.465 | 27.1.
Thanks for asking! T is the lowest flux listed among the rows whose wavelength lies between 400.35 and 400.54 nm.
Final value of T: 27.3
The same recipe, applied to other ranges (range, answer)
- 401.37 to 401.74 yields 25.3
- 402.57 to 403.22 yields 22.8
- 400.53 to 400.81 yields 23.1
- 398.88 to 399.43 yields 25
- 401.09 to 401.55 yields 29.7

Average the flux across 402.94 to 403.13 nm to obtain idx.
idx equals 25.2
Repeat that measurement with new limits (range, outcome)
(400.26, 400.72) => 26.6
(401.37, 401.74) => 29.2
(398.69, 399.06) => 27.9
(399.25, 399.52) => 26.7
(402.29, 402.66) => 29.4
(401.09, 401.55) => 31.5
